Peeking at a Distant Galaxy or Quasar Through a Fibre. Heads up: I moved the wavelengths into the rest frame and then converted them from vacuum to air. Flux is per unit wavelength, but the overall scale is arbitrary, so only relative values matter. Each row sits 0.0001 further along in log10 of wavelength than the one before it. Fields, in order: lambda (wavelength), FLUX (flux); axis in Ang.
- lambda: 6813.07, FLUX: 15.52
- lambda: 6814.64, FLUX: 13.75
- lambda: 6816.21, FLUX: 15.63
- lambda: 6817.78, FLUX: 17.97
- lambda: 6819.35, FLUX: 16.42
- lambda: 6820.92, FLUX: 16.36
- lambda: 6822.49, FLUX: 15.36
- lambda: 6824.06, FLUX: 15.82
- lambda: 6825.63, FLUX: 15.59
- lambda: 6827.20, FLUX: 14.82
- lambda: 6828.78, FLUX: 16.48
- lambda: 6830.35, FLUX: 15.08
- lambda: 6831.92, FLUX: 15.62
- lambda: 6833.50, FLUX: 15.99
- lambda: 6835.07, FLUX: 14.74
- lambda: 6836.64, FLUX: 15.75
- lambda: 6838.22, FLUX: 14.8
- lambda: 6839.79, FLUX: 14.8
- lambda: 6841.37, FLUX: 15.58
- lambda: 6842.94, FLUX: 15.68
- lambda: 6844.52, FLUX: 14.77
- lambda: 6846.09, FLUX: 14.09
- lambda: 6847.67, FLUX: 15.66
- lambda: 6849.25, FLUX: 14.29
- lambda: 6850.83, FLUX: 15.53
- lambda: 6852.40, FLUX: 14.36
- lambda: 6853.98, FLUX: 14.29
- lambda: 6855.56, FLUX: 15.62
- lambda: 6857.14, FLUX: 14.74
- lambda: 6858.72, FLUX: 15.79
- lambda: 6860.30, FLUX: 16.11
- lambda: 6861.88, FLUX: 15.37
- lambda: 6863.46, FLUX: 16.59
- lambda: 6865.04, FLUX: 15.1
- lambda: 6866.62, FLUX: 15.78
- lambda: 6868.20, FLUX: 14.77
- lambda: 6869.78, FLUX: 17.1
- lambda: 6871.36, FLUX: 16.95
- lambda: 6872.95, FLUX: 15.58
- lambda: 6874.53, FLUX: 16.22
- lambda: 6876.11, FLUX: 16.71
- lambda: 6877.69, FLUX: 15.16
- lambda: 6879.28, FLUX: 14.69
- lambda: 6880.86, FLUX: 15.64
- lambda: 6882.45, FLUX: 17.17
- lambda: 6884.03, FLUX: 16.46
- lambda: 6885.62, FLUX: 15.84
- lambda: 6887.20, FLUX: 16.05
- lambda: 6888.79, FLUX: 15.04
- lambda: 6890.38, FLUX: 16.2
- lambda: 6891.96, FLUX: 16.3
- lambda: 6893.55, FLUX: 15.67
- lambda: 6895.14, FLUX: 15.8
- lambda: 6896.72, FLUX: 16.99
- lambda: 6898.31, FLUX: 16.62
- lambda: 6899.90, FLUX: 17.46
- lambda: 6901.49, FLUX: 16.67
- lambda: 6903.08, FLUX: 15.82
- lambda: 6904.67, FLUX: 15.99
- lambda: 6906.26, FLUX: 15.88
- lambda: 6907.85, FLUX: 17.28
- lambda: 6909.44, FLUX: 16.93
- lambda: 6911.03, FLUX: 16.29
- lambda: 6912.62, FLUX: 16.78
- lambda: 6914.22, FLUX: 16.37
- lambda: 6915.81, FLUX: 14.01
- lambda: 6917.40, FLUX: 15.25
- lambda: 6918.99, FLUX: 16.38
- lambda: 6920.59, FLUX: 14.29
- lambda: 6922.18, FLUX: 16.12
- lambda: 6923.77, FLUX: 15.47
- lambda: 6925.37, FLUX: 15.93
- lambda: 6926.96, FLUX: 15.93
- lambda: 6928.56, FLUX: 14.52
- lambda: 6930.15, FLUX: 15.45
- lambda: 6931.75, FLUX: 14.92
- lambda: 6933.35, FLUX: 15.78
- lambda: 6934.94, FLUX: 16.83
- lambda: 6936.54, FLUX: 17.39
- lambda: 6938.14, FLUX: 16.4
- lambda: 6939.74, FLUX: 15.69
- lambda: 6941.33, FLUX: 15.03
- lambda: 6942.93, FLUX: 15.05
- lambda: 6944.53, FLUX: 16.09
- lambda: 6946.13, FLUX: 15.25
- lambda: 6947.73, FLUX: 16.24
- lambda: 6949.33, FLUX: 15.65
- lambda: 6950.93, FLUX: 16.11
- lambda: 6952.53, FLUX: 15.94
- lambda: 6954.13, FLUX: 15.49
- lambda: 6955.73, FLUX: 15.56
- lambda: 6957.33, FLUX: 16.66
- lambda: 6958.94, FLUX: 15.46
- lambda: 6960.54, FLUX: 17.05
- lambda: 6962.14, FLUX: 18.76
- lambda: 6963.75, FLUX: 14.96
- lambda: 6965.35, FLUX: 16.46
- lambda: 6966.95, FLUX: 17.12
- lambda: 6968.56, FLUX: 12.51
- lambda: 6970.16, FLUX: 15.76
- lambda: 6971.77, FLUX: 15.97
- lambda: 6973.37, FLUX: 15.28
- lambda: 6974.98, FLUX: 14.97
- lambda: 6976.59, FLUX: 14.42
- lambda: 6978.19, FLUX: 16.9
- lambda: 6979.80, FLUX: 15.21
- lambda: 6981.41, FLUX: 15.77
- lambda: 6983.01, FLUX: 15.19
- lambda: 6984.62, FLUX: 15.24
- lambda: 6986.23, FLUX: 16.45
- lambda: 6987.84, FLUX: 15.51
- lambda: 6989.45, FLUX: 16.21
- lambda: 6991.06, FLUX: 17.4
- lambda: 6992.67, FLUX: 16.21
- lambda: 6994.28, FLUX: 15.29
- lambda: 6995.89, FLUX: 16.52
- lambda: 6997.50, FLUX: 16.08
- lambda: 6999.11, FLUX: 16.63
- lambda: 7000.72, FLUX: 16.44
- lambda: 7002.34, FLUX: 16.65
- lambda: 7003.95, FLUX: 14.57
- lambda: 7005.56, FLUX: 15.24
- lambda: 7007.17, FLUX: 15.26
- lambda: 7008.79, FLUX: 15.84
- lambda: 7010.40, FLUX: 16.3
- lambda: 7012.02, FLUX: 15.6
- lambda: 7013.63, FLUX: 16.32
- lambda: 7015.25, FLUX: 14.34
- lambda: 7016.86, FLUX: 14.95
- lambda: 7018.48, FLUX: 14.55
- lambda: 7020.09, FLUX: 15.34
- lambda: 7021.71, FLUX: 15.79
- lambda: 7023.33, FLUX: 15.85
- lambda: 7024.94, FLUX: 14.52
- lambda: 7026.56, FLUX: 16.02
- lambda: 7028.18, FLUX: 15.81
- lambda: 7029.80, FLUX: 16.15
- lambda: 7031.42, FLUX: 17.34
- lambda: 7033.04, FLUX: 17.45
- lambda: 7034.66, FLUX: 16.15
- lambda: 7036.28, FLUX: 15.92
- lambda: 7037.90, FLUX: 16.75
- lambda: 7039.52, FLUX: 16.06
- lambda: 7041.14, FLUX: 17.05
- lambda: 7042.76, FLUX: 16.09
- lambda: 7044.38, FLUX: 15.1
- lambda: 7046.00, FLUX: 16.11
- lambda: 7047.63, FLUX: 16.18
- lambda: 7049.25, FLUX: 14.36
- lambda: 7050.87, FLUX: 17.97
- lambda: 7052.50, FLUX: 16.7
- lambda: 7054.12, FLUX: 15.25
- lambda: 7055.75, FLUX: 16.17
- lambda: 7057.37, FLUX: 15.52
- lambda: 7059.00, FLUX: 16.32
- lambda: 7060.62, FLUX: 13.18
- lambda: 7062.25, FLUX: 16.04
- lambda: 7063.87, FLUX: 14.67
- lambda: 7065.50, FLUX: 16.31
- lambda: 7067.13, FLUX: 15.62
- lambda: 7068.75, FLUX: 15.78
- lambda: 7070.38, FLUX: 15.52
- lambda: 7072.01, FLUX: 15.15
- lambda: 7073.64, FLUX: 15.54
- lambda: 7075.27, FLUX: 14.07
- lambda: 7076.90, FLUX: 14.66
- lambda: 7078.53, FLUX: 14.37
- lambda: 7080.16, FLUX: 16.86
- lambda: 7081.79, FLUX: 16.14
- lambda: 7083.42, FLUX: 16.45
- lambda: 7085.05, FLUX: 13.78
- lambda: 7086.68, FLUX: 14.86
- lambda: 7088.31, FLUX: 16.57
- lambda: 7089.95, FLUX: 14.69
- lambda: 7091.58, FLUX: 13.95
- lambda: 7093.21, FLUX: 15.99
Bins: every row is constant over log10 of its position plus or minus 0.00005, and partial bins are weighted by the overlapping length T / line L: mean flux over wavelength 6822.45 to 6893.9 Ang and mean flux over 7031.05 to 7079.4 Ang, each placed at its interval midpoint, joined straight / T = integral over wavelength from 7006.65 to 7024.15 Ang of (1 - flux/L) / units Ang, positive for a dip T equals 0.3 Ang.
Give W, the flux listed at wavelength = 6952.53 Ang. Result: 15.94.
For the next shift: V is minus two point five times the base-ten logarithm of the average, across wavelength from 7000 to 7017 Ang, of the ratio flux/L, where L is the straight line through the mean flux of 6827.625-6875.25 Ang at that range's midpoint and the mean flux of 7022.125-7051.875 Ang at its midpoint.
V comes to 0.03 mag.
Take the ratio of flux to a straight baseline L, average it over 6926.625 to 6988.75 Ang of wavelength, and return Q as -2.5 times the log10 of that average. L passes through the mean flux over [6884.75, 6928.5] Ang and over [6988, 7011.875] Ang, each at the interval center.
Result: 0.02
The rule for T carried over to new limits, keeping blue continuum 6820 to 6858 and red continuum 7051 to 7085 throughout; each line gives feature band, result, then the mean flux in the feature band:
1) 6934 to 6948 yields -0.6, 16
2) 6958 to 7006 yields -1.4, 15.9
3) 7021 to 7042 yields -1.0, 16.2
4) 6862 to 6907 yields -2.3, 16.1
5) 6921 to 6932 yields -0.1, 15.5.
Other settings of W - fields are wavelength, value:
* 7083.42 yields 16.45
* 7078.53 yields 14.37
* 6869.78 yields 17.1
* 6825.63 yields 15.59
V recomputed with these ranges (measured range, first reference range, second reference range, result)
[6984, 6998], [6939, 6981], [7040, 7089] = -0.03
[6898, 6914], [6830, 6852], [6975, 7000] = -0.07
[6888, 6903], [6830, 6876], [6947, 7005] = -0.05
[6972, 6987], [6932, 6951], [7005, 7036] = 0.02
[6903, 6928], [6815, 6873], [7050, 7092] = -0.03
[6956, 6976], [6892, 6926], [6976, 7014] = 0.01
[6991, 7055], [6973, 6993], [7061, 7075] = -0.02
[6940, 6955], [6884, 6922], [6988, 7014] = 0.03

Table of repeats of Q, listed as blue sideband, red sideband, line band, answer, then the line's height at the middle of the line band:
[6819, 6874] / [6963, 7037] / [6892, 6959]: -0.02 mag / 15.6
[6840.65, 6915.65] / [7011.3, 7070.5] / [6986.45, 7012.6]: -0.01 mag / 15.8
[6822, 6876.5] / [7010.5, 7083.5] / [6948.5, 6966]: -0.04 mag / 15.6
